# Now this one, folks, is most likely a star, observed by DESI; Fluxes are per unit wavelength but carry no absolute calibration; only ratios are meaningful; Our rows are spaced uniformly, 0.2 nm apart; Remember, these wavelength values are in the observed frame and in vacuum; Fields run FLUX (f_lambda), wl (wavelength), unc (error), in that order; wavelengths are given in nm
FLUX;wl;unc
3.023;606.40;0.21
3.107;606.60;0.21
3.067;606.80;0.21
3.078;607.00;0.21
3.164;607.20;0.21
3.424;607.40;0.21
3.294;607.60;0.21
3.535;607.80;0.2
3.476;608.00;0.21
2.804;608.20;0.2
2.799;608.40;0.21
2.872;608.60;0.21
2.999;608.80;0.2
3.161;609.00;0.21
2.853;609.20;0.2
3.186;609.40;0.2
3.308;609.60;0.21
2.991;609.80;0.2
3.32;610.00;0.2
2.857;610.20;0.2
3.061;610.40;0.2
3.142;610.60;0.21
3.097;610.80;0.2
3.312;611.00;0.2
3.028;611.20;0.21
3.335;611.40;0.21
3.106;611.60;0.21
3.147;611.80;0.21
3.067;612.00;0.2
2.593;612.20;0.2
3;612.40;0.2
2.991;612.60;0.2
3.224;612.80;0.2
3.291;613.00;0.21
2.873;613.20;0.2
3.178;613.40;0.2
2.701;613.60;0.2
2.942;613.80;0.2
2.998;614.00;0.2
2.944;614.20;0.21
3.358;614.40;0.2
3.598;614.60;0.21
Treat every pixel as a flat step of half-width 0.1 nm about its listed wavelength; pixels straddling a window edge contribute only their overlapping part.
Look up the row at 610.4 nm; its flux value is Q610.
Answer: 3.061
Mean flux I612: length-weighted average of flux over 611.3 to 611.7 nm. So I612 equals 3.22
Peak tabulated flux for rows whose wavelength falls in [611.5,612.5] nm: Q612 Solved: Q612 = 3.147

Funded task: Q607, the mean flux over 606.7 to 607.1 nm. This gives 3.07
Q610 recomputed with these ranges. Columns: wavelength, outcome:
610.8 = 3.097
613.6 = 2.701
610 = 3.32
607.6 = 3.294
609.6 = 3.308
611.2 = 3.028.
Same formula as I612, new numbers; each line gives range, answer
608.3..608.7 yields 2.84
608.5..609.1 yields 3.01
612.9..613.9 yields 3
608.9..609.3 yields 3.01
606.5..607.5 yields 3.17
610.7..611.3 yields 3.15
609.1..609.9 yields 3.08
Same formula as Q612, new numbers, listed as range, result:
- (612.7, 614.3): 3.291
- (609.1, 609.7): 3.308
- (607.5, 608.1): 3.535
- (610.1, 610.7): 3.142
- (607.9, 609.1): 3.476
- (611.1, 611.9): 3.335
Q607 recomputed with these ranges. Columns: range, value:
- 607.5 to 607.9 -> 3.41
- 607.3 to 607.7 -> 3.36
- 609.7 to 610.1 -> 3.16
